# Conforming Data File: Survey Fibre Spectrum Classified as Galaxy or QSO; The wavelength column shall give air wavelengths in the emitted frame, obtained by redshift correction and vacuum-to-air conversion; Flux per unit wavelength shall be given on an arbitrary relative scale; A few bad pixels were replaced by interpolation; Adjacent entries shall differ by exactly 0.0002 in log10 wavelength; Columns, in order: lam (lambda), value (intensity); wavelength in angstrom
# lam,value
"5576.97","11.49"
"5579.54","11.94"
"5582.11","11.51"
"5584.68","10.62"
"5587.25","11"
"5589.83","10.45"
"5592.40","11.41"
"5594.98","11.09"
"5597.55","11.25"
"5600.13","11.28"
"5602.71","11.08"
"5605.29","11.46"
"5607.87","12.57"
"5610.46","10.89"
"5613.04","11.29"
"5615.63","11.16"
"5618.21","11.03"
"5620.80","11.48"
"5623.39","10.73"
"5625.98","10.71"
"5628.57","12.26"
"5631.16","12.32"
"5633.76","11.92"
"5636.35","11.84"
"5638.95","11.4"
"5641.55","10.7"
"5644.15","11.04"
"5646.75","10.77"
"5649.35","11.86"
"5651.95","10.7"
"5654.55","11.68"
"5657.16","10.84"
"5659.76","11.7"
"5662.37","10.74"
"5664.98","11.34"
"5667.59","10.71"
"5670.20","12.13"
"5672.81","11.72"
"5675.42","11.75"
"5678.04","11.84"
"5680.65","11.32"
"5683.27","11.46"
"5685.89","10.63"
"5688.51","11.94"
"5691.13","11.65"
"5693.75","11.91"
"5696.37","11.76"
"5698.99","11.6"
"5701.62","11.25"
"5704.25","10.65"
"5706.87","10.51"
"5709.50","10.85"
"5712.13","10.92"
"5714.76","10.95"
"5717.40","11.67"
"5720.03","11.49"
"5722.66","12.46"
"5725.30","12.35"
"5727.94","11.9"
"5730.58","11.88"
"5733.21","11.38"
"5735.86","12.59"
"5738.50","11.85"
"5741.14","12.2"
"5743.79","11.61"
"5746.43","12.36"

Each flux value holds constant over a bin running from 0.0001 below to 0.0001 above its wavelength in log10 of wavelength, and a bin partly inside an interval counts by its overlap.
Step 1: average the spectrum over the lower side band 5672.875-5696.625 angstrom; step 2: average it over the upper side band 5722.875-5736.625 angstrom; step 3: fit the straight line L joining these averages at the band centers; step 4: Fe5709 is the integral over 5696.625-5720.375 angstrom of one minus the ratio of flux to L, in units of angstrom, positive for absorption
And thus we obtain 1.42 angstrom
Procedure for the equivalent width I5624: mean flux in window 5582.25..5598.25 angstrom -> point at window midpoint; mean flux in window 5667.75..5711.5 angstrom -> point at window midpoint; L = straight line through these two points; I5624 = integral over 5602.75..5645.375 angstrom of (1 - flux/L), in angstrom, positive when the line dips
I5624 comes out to -1.1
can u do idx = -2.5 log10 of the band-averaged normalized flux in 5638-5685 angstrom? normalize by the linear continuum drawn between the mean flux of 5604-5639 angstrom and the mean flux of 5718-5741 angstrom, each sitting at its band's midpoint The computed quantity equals 0.04 mag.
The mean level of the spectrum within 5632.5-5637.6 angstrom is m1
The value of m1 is 11.9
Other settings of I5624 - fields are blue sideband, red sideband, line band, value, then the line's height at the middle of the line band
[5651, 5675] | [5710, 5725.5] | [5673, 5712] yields 0.3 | 11.4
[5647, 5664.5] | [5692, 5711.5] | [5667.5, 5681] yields -0.5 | 11.2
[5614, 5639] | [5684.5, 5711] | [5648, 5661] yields 0.1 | 11.4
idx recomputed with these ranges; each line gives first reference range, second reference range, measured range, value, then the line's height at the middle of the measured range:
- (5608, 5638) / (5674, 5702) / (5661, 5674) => 0.02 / 11.5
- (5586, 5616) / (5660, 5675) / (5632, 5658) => 0.00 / 11.3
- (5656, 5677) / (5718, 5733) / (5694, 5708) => 0.05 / 11.7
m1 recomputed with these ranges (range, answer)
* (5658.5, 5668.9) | 11.1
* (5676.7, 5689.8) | 11.4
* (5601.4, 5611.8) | 11.5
